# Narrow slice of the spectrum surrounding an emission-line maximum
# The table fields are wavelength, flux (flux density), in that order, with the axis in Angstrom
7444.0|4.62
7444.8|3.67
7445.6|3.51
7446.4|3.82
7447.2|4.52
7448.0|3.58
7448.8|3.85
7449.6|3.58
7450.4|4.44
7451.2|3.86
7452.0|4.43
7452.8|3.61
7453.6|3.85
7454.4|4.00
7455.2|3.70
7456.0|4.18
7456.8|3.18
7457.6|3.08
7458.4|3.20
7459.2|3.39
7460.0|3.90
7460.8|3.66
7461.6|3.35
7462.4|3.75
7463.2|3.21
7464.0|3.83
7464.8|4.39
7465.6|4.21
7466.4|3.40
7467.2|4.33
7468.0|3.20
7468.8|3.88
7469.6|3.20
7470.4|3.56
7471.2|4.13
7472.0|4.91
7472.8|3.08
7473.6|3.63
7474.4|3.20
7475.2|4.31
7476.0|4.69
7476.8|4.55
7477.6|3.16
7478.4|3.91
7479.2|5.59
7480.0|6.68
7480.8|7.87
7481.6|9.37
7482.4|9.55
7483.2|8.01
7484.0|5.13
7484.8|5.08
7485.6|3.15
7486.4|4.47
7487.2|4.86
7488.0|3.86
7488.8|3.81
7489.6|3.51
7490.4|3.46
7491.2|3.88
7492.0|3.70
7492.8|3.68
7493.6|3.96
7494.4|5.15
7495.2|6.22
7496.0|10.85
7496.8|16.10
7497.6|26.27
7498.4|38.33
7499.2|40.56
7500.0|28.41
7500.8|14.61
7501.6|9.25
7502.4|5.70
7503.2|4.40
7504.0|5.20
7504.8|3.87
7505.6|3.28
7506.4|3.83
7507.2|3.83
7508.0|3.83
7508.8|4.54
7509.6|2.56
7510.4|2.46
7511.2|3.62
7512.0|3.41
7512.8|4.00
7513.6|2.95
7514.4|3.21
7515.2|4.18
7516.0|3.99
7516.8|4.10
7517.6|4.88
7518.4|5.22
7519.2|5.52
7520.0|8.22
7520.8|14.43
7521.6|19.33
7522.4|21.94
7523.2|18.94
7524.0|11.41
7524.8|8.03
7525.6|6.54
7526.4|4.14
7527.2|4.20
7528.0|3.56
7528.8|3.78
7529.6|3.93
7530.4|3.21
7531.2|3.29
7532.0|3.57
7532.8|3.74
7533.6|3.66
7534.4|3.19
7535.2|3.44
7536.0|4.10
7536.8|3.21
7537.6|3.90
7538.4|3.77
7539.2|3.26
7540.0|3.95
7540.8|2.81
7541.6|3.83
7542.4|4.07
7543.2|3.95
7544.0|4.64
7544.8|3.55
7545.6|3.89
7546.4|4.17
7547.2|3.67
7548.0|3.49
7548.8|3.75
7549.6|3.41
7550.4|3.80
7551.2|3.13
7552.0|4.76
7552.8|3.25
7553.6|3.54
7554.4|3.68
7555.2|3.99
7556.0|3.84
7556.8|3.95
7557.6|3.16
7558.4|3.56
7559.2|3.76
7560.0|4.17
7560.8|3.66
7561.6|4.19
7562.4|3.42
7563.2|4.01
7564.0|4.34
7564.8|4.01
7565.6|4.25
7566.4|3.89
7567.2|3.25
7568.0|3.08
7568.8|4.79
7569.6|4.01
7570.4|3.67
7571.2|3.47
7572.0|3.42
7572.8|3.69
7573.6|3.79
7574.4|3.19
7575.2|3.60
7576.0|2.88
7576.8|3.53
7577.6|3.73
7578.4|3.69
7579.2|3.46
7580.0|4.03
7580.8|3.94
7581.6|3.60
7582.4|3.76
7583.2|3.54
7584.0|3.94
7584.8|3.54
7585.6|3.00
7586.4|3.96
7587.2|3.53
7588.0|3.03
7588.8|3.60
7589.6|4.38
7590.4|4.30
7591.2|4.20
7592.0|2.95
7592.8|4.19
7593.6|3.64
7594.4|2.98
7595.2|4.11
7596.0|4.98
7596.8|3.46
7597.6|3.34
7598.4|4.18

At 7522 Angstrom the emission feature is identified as [N II]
